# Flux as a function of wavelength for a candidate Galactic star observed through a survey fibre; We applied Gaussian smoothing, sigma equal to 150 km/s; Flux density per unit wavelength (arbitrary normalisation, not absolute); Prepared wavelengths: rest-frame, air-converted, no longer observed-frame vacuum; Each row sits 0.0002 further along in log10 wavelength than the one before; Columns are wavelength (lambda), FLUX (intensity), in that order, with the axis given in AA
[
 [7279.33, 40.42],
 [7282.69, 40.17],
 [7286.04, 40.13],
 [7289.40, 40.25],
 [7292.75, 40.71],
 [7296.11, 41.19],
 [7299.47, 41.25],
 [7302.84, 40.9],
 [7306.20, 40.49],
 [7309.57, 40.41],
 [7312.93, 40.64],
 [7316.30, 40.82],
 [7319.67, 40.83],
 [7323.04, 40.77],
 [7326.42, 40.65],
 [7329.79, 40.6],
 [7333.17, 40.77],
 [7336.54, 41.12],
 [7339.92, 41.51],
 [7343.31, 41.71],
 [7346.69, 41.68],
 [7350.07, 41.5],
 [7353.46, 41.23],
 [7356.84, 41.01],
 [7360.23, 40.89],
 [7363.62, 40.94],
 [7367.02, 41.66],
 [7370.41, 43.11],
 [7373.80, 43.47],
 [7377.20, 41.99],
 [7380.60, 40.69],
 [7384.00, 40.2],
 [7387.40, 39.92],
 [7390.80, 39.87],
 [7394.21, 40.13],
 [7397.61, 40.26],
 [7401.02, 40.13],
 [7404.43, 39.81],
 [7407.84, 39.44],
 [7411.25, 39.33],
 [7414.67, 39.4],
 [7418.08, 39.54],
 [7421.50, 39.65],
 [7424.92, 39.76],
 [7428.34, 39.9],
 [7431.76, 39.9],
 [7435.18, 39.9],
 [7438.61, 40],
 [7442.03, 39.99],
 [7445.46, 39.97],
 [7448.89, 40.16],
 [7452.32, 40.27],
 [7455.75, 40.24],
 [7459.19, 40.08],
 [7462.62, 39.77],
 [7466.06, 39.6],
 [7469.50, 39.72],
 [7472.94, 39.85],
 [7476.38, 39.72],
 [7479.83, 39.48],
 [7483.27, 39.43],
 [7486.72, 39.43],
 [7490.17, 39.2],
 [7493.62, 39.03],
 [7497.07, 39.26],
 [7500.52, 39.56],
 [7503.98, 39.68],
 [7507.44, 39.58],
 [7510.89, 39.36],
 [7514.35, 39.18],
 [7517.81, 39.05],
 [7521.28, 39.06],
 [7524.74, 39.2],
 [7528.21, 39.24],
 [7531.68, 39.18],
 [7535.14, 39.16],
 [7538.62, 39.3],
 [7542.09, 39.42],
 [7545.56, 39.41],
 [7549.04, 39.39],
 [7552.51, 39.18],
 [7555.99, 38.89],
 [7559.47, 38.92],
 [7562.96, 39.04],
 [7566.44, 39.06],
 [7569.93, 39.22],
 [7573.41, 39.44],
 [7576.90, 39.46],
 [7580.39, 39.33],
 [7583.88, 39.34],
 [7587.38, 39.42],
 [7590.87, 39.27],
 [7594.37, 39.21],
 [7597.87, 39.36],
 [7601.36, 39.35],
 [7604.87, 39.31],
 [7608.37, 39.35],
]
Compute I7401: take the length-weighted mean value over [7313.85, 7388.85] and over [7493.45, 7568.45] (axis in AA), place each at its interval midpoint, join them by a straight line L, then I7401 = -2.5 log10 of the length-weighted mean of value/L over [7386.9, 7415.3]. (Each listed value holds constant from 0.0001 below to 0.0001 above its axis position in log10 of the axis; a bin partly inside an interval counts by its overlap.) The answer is 0.02 mag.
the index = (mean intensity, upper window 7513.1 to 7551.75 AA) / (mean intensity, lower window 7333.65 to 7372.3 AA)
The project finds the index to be 0.95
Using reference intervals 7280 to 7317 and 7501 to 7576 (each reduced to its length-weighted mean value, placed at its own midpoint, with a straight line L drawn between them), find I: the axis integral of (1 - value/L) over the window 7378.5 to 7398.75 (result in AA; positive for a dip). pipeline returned -0.1 AA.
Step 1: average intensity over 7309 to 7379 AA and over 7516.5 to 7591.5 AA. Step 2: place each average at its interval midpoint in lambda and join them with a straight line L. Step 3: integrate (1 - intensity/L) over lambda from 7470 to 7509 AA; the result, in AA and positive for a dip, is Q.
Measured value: 0.4 AA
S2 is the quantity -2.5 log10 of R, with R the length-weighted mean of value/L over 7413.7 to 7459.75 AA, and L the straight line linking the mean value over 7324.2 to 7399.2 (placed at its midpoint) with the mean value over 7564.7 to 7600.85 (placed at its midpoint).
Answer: 0.02 mag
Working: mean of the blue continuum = 41.1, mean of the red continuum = 39.3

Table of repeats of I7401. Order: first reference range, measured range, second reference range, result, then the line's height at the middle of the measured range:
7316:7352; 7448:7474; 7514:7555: -0.001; 39.9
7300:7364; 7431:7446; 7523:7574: 0.004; 40.1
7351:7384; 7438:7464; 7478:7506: 0.001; 40.1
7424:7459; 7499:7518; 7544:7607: 0.006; 39.6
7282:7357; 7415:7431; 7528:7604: 0.014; 40.2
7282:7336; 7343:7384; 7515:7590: -0.033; 40.4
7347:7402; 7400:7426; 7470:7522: 0.026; 40.6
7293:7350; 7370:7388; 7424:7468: -0.028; 40.5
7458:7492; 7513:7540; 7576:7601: 0.009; 39.5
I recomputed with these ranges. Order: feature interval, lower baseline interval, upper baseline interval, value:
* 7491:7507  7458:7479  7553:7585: 0.08 AA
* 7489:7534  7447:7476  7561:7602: 0.46 AA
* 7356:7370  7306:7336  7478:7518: -0.32 AA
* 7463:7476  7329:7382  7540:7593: 0.18 AA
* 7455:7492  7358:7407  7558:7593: 0.42 AA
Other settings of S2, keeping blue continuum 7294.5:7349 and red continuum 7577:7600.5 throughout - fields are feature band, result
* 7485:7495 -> 0.020 mag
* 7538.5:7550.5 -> 0.006 mag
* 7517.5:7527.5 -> 0.018 mag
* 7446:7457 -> -0.001 mag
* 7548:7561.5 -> 0.013 mag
